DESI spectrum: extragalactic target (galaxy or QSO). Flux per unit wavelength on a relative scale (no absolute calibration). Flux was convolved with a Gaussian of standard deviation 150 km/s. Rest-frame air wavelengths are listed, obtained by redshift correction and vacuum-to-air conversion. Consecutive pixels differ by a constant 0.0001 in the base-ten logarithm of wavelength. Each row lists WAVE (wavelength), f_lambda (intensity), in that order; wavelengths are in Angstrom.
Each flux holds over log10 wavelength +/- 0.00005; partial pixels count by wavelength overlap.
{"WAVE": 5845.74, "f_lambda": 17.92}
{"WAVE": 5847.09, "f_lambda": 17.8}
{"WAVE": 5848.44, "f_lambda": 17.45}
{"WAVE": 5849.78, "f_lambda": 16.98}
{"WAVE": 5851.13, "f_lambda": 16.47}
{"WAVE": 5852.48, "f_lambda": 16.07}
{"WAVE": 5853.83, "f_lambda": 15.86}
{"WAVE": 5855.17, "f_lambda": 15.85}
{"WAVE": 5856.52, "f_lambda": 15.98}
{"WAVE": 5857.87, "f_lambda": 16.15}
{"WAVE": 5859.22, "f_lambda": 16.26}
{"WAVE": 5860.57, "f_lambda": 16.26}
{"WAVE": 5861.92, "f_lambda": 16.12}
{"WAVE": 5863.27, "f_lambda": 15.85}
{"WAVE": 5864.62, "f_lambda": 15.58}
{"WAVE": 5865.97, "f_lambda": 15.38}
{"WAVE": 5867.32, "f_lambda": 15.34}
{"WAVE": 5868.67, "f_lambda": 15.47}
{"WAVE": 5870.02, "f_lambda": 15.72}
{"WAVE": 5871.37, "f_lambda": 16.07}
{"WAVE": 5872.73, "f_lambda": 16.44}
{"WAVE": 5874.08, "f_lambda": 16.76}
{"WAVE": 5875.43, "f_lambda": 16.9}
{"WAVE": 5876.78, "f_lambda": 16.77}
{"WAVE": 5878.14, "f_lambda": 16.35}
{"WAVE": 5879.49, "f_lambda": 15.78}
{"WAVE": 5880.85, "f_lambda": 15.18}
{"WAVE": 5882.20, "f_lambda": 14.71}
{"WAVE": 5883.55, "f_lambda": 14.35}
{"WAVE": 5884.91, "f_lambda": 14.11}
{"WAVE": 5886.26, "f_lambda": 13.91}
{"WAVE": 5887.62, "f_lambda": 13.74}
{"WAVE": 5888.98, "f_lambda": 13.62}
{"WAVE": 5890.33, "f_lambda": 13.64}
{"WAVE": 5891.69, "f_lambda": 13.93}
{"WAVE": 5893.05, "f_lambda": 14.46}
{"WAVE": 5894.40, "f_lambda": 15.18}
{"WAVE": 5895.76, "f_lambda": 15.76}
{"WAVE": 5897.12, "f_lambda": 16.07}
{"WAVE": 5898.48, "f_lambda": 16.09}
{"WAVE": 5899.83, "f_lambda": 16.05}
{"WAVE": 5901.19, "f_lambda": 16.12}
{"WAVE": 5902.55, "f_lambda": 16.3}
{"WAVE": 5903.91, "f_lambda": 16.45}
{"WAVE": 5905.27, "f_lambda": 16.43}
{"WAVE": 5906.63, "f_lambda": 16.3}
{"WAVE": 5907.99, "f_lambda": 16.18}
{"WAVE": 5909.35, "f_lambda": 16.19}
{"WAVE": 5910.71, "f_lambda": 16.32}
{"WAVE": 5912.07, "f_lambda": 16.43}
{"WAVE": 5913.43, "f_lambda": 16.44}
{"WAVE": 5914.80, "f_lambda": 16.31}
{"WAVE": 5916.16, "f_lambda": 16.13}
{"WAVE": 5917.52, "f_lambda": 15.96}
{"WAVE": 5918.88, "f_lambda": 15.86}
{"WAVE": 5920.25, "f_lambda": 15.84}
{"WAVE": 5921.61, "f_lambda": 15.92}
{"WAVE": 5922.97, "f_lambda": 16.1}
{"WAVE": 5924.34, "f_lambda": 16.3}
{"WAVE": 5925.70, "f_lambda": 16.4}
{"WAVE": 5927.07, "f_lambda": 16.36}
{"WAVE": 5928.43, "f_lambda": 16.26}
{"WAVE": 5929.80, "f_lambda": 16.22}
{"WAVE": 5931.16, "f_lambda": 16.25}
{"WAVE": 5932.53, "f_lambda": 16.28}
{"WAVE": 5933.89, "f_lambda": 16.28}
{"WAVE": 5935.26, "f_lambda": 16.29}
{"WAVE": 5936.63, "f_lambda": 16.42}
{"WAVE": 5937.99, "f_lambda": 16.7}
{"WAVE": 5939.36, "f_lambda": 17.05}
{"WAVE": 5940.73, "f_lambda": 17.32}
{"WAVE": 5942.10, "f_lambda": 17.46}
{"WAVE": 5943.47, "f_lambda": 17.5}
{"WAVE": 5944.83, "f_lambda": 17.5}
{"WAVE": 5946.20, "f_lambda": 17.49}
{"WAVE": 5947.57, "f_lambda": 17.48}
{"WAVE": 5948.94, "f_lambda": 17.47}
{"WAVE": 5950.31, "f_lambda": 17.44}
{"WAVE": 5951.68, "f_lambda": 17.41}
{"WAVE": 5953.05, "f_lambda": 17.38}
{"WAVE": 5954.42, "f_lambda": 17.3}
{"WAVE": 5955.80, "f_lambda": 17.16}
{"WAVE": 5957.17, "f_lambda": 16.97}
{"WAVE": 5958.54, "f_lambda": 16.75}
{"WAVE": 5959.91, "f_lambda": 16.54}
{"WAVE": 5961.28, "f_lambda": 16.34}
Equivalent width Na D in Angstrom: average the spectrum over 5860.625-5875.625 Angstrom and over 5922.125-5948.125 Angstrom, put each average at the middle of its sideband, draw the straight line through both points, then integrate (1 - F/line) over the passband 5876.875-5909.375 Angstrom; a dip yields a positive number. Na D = 1.9 Angstrom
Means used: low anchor 16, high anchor 16.7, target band 15.3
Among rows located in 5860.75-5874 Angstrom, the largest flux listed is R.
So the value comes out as 16.44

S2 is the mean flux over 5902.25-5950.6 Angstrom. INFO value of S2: 16.5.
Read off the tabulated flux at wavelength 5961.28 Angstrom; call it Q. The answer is 16.34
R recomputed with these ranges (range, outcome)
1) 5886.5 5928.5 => 16.45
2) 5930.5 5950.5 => 17.5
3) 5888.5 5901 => 16.09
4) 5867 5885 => 16.9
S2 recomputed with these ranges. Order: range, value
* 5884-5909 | 15.2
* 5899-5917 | 16.3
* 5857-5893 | 15.4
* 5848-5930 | 15.8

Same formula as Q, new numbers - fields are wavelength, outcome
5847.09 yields 17.8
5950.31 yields 17.44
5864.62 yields 15.58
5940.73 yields 17.32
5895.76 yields 15.76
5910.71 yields 16.32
